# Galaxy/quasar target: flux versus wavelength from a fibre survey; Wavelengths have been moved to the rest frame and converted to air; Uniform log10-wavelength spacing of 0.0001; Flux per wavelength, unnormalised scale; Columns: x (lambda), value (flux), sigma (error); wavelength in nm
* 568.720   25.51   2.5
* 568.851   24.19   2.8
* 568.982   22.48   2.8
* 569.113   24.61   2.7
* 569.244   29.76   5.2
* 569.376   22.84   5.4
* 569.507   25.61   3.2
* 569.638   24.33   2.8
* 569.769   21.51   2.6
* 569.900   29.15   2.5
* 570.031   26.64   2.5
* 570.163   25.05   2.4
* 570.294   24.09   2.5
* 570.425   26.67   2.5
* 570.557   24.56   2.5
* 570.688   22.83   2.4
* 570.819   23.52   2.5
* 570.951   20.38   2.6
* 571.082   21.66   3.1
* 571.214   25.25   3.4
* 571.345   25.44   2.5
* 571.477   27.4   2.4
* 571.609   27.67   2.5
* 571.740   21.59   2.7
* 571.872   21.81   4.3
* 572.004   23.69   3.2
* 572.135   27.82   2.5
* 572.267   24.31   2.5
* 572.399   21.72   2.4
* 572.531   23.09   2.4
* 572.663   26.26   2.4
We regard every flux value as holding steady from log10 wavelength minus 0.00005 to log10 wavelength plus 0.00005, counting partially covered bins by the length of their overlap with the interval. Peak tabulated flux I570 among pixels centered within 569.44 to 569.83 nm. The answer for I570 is 25.61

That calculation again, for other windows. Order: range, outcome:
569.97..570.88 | 26.67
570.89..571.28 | 25.25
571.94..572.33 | 27.82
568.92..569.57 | 29.76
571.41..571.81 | 27.67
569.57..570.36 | 29.15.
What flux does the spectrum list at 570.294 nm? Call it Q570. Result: 24.09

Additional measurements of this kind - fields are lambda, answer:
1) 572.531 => 23.09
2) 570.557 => 24.56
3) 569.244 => 29.76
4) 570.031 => 26.64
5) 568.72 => 25.51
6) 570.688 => 22.83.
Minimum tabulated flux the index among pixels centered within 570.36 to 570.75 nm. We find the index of 22.83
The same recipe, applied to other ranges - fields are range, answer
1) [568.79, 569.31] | 22.48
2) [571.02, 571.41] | 21.66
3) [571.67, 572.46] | 21.59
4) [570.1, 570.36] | 24.09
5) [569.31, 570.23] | 21.51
